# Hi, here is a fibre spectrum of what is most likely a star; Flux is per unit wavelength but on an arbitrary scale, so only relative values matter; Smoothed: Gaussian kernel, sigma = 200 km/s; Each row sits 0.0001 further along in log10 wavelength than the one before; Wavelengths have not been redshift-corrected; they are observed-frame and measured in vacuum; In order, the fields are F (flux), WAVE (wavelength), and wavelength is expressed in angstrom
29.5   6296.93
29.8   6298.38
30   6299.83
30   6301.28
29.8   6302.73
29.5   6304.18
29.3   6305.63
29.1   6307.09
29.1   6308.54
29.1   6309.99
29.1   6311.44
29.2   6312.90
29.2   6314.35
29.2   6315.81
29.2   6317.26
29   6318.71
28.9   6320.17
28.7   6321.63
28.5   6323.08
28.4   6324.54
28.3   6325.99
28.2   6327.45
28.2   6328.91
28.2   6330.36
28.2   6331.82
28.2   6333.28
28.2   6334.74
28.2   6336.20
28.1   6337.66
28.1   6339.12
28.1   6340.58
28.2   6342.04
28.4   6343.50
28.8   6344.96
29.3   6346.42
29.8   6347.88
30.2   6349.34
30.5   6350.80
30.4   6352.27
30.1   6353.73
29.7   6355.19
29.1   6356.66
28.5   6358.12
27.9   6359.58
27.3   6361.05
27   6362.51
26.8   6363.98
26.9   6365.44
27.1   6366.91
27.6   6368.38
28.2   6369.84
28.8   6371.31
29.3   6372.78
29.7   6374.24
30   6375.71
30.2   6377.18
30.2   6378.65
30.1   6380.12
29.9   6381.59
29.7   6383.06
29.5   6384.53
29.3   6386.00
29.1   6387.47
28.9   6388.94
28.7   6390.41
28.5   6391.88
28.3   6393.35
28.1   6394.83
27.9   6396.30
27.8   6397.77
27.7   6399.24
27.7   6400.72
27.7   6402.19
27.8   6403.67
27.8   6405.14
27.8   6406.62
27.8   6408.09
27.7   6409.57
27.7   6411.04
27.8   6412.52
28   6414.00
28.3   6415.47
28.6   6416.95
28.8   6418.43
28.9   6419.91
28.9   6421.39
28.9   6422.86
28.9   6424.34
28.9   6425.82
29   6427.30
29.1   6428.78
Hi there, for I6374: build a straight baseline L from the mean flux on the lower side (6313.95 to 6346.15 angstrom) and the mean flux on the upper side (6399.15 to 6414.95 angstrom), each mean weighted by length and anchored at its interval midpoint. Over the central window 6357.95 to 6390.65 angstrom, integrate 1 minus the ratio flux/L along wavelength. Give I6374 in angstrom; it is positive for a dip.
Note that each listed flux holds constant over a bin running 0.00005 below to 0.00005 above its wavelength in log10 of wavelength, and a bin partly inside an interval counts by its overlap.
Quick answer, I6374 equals -0.8 angstrom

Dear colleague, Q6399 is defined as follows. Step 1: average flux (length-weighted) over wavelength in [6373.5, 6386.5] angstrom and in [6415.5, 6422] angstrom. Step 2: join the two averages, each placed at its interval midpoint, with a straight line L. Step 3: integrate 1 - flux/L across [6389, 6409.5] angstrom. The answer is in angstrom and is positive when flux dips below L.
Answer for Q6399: 0.9 angstrom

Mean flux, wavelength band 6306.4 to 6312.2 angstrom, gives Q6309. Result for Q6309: 29.1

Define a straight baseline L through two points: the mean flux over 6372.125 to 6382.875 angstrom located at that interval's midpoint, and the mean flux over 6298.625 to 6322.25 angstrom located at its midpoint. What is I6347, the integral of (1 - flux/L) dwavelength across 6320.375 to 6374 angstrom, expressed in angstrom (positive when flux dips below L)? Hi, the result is 2.0 angstrom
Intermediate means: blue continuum 29.3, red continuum 29.9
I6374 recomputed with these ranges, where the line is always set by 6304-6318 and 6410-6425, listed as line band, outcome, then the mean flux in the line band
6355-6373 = 0.57 angstrom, 27.9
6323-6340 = 0.49 angstrom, 28.2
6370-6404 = -0.27 angstrom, 28.9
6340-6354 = -0.20 angstrom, 29.4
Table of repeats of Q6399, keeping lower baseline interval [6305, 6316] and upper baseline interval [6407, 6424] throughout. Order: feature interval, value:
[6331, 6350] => 0.2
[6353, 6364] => 0.1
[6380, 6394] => -0.3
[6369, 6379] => -0.3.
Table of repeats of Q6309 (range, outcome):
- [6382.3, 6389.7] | 29.3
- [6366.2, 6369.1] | 27.3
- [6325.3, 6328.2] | 28.2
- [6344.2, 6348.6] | 29.3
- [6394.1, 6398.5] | 28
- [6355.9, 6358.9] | 28.8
